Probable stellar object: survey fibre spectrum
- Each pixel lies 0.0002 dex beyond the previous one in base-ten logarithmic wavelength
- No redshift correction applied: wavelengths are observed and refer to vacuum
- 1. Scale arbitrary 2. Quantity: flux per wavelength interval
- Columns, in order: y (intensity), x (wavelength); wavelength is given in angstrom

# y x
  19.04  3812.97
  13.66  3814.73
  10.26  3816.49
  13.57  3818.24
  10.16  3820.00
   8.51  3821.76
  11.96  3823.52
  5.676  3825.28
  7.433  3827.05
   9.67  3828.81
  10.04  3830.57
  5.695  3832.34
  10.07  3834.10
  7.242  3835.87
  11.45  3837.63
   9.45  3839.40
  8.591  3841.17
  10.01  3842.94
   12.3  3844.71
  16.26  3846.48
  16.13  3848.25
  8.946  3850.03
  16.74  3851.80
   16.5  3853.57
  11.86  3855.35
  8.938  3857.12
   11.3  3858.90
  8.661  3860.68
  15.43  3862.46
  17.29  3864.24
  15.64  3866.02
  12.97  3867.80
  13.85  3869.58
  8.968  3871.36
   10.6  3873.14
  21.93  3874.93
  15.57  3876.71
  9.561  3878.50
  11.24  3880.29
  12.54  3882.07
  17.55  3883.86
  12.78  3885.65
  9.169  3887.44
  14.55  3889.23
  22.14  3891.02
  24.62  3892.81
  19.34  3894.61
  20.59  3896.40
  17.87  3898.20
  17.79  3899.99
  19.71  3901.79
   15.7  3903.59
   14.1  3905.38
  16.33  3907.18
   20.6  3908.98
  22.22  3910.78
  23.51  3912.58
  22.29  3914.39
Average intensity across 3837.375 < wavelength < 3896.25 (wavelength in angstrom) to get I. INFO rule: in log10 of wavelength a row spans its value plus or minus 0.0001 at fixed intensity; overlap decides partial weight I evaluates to 13.8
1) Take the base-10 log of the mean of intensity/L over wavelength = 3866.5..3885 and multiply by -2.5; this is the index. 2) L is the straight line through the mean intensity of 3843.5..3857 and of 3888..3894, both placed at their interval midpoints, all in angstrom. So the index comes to 0.28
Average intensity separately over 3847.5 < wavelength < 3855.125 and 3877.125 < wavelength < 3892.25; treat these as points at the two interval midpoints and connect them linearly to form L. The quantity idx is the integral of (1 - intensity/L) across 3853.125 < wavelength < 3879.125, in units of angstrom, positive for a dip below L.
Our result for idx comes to 1.7 angstrom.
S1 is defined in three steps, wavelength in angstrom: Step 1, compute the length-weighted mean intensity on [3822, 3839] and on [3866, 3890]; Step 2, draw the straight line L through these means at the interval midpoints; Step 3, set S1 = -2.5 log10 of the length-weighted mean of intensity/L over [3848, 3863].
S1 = -0.13 mag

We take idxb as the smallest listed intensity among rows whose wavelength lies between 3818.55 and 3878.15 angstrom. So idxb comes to 5.676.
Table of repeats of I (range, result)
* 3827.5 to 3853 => 10.9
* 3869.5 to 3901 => 15.7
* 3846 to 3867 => 13.6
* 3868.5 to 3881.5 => 13.1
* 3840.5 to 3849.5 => 12.6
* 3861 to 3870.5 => 14.6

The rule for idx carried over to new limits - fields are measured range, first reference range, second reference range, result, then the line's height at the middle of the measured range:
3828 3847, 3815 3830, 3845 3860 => 2.66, 11.5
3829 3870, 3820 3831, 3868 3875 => -3.33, 11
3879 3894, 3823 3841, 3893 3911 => 0.90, 16.4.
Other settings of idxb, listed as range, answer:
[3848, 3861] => 8.661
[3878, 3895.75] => 9.169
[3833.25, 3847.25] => 7.242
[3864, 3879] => 8.968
